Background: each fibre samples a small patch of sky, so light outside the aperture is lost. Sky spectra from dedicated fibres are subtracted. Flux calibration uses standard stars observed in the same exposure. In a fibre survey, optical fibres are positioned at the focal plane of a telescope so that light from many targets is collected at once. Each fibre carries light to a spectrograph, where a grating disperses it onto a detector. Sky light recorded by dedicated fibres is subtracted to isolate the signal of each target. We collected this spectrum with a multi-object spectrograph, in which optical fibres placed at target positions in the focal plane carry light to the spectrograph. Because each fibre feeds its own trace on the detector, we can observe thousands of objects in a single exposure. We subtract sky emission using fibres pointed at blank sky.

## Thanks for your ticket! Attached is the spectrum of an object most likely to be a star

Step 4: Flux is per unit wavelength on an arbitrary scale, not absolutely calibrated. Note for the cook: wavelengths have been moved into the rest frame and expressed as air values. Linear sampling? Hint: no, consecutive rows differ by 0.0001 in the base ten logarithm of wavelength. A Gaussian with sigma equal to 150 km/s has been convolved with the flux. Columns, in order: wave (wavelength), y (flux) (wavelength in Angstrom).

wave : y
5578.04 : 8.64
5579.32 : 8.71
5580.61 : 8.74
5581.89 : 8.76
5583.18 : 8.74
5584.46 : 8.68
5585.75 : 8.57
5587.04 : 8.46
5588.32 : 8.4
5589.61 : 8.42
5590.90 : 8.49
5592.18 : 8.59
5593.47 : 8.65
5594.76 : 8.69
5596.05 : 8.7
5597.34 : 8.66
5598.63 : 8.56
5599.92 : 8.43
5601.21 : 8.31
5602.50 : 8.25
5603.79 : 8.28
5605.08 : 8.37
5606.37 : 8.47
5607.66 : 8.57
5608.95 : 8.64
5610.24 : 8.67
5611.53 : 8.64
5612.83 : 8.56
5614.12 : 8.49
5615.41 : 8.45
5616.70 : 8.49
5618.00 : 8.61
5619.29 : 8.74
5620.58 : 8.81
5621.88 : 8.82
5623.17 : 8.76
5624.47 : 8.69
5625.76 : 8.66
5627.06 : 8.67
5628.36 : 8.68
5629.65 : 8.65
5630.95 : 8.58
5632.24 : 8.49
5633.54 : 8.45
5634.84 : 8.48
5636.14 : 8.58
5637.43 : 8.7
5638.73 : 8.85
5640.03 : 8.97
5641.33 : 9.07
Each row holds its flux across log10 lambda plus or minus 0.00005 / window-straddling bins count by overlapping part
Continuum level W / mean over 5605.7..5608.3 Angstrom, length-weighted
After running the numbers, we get 8.52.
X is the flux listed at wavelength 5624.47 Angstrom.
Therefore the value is 8.69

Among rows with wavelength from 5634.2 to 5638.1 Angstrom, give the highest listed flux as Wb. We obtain 8.7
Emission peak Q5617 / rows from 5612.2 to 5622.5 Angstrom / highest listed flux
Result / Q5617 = 8.82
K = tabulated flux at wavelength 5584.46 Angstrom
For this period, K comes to 8.68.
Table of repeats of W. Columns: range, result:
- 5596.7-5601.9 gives 8.48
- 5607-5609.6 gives 8.62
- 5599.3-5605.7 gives 8.33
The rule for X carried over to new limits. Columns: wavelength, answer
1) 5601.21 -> 8.31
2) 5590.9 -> 8.49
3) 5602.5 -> 8.25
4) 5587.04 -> 8.46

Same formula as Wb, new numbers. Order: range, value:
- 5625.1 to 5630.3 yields 8.68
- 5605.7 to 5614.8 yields 8.67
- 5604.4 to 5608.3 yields 8.57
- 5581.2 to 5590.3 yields 8.76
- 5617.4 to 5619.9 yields 8.74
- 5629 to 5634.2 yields 8.65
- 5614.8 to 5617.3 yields 8.49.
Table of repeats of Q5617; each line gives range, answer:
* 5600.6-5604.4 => 8.31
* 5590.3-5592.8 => 8.59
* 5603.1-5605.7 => 8.37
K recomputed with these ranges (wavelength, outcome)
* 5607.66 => 8.57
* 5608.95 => 8.64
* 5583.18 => 8.74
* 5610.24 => 8.67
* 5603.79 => 8.28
